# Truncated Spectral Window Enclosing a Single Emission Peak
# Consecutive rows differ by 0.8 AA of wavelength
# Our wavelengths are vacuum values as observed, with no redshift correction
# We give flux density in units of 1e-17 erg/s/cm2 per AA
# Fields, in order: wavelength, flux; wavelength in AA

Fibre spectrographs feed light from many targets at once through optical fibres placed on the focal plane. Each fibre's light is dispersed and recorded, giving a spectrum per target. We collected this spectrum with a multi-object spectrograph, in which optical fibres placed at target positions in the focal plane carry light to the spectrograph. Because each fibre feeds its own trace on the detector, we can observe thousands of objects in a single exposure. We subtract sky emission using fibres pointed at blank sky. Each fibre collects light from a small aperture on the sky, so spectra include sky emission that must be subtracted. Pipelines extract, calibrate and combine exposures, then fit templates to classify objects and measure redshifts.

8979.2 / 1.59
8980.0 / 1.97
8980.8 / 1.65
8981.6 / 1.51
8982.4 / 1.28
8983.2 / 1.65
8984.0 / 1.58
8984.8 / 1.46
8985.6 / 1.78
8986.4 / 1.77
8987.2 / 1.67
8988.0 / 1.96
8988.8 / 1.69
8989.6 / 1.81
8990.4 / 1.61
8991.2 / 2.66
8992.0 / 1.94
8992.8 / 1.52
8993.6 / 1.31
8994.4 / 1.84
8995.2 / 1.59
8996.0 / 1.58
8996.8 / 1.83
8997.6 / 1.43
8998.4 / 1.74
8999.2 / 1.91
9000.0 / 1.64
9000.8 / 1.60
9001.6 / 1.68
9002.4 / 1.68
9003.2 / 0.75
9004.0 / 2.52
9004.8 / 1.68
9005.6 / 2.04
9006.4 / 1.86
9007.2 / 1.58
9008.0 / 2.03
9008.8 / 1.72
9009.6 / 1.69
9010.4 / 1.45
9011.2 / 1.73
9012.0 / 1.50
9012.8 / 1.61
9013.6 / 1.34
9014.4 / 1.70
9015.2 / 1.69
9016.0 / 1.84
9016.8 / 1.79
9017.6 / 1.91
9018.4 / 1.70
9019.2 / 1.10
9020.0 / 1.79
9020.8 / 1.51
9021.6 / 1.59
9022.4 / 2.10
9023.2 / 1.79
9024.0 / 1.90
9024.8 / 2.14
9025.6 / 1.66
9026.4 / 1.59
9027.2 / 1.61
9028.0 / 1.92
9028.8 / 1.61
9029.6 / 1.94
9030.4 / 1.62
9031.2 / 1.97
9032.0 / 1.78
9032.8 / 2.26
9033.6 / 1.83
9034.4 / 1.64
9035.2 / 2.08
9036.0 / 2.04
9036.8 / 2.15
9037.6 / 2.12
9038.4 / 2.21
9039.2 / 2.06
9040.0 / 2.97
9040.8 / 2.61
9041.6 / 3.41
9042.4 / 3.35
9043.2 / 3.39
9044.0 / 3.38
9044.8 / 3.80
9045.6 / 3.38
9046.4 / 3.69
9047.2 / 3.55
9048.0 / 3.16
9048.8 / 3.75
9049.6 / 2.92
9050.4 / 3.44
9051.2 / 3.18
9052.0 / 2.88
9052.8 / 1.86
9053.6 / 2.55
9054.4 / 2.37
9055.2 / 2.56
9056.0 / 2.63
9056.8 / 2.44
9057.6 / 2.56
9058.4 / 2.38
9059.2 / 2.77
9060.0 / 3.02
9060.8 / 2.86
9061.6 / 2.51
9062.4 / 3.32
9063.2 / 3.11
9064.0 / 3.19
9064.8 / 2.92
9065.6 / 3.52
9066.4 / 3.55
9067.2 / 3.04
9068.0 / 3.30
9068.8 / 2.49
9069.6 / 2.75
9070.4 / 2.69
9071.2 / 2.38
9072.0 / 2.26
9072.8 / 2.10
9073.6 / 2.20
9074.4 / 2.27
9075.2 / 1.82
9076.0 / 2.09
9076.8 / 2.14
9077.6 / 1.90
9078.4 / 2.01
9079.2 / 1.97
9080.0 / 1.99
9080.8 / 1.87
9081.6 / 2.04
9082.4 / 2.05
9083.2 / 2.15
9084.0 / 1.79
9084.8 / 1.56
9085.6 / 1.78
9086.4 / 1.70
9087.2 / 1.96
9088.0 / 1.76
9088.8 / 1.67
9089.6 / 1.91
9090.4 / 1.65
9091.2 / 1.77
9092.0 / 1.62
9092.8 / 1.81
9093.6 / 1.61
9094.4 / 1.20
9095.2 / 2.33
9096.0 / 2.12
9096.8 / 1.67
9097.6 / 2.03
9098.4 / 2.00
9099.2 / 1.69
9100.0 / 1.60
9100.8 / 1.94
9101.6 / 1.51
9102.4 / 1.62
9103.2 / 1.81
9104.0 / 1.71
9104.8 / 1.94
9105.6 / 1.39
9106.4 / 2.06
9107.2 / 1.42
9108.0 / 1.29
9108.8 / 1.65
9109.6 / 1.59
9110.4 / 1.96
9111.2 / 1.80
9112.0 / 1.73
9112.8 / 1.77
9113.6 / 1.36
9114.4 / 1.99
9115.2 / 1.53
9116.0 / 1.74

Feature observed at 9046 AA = [S II]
